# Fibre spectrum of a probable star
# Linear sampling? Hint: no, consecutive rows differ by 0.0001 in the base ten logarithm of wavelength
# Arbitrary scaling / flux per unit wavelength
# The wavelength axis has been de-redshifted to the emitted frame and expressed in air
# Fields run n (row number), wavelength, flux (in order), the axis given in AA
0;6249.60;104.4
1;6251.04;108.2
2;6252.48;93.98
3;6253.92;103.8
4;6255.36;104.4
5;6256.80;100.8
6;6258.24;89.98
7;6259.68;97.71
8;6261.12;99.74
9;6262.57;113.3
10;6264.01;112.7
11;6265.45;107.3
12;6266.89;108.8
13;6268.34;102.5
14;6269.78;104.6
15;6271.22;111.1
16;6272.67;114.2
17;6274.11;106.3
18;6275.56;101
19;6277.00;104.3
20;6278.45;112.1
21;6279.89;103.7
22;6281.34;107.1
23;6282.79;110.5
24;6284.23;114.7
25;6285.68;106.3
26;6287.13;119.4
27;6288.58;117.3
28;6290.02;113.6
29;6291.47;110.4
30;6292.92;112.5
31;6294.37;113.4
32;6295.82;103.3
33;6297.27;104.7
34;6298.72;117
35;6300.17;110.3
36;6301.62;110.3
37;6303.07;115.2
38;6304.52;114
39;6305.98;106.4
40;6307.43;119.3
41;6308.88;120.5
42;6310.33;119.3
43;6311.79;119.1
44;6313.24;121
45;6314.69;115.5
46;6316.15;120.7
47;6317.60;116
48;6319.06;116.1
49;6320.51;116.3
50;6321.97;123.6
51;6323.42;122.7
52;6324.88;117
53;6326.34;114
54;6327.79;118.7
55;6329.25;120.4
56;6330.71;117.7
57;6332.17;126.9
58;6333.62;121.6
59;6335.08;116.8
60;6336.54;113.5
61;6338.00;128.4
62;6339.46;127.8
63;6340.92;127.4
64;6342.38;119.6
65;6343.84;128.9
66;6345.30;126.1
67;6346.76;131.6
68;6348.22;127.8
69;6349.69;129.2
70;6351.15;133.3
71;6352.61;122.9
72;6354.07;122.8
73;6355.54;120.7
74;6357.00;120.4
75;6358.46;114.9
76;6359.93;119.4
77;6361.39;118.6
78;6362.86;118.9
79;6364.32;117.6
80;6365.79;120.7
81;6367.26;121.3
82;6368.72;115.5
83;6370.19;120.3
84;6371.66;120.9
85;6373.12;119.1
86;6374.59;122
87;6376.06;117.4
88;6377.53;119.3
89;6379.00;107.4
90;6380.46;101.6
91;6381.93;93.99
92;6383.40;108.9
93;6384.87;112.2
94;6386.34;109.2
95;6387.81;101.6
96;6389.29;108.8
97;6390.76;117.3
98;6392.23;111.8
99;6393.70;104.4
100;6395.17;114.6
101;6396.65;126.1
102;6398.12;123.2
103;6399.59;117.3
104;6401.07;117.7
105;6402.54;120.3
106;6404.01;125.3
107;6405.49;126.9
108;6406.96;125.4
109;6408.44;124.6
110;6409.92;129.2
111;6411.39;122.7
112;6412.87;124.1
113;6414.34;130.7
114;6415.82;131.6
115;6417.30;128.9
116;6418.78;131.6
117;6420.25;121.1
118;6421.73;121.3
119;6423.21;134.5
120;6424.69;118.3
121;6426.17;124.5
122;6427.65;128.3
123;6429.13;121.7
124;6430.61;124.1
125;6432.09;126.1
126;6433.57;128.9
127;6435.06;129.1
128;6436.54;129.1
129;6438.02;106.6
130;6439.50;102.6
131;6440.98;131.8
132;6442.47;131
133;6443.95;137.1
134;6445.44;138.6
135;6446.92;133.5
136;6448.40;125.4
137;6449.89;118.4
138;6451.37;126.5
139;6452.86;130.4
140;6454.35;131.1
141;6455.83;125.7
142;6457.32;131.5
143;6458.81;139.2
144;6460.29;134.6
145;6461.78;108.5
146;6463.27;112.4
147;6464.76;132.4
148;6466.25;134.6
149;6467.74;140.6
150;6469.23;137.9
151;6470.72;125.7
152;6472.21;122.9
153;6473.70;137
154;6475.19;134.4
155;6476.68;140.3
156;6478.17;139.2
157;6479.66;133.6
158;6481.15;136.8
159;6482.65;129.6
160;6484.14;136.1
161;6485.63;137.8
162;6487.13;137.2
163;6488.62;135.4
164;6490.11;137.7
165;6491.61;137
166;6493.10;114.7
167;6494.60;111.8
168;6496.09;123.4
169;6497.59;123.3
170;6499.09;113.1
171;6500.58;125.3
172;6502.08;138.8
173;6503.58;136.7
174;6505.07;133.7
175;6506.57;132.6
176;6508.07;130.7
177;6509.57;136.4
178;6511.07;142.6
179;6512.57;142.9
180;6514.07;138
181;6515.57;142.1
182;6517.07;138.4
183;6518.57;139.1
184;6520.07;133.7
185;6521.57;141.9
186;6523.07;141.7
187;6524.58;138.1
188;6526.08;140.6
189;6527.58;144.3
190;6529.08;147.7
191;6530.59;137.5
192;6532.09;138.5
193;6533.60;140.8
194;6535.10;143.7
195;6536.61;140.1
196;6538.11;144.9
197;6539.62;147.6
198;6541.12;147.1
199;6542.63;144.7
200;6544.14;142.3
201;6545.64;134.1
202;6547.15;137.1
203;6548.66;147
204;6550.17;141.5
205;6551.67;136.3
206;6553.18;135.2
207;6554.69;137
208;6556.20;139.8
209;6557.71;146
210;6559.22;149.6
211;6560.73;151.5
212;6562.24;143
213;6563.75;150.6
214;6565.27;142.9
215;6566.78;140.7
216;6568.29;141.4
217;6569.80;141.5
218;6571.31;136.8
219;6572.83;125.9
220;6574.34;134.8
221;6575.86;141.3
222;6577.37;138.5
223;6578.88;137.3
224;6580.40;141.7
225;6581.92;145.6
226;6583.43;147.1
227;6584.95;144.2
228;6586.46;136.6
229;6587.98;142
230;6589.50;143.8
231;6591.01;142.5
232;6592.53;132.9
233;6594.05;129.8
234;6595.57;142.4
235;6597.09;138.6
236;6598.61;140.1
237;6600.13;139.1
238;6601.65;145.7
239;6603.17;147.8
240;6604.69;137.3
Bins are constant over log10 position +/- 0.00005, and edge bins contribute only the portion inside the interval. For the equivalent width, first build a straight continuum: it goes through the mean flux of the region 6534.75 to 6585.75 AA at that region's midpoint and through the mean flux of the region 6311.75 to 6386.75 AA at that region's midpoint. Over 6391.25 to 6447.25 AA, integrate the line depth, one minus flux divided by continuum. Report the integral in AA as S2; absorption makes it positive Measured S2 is 1.1 AA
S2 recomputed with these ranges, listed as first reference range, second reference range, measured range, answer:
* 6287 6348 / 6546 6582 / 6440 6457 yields 0.07 AA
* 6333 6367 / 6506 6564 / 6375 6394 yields 2.59 AA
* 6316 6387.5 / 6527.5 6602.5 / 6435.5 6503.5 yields 1.11 AA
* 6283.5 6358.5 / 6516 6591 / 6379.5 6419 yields 2.64 AA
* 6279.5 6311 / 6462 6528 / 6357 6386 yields 1.21 AA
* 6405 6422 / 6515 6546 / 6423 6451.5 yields 0.89 AA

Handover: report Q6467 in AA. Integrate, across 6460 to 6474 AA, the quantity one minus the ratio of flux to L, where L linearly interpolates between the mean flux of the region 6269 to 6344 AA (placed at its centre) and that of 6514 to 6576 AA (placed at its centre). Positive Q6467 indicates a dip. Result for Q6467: 0.47 AA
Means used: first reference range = 115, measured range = 128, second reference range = 141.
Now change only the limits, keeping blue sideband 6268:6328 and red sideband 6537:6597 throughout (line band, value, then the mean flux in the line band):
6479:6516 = 0.5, 132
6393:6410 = 0.4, 121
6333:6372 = -1.2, 122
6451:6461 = -0.1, 131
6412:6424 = -0.2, 128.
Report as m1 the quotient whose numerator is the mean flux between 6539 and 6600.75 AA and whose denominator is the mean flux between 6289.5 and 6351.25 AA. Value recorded 1.19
